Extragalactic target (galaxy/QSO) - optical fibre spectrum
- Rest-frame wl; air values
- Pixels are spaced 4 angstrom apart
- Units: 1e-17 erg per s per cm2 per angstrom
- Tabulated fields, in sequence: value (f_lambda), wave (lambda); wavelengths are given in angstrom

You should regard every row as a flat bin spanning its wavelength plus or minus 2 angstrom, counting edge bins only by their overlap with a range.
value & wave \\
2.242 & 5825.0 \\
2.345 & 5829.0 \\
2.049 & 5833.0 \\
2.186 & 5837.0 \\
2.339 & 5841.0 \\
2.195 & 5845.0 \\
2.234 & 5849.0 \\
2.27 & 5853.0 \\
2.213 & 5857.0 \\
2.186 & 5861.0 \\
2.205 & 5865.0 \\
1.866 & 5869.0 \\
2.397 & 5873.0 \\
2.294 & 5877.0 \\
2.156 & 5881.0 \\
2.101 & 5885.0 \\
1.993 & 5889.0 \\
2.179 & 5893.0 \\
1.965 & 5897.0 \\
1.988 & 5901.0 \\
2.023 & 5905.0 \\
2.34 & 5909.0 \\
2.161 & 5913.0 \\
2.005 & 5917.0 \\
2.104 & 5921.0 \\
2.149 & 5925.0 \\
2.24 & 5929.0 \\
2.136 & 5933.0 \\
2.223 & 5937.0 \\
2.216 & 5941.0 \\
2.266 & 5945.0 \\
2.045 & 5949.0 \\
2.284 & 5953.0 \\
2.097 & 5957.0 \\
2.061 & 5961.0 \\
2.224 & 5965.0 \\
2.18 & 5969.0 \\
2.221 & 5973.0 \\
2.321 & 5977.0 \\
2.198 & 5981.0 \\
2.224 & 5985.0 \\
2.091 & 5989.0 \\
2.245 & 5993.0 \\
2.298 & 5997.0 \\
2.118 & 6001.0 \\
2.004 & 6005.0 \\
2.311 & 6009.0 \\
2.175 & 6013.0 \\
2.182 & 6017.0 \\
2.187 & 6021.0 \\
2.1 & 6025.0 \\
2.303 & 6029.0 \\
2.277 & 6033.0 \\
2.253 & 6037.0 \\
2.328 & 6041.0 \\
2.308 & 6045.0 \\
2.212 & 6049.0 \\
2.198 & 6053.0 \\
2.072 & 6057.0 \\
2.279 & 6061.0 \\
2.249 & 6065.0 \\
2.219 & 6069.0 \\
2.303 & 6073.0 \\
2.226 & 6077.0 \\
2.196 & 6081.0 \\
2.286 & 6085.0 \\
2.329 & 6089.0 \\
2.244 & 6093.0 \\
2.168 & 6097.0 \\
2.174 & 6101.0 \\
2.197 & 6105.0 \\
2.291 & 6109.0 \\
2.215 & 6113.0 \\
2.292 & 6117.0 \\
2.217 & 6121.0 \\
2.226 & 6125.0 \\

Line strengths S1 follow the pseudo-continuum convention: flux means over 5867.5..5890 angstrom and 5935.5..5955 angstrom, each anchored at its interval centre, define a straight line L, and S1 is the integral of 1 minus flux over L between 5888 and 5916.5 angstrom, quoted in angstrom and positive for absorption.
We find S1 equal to 1.0 angstrom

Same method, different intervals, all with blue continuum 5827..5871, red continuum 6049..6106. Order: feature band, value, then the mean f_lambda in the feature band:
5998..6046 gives 0.1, 2.21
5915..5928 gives 0.6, 2.1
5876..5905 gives 1.5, 2.08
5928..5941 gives 0.0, 2.2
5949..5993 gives 0.4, 2.19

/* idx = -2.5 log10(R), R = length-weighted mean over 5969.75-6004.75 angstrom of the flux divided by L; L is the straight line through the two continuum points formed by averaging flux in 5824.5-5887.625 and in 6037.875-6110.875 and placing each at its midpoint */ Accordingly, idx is 0.01 mag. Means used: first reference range 2.2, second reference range 2.24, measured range 2.2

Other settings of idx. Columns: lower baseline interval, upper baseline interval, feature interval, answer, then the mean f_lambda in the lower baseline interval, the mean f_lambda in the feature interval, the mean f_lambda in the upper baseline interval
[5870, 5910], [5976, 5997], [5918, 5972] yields 0.01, 2.13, 2.17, 2.22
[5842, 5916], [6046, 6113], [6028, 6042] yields -0.04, 2.15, 2.29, 2.23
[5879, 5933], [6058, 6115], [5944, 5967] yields -0.01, 2.11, 2.16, 2.24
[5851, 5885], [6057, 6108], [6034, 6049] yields -0.03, 2.19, 2.28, 2.23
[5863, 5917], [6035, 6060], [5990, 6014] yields 0.01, 2.12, 2.19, 2.23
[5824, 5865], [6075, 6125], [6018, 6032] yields 0.02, 2.22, 2.2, 2.24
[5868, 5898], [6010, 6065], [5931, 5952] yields -0.01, 2.13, 2.18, 2.22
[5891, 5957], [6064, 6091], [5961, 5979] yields -0.02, 2.14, 2.22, 2.26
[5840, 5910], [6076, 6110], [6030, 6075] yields -0.01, 2.16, 2.25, 2.23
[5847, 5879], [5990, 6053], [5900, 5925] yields 0.05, 2.21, 2.11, 2.22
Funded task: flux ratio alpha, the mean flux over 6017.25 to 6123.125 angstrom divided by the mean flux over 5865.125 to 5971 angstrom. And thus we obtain 1.04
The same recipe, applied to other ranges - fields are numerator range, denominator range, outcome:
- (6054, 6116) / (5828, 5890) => 1.02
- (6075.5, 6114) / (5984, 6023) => 1.02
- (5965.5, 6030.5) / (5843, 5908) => 1.02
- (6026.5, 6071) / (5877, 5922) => 1.07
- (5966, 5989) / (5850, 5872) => 1.02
